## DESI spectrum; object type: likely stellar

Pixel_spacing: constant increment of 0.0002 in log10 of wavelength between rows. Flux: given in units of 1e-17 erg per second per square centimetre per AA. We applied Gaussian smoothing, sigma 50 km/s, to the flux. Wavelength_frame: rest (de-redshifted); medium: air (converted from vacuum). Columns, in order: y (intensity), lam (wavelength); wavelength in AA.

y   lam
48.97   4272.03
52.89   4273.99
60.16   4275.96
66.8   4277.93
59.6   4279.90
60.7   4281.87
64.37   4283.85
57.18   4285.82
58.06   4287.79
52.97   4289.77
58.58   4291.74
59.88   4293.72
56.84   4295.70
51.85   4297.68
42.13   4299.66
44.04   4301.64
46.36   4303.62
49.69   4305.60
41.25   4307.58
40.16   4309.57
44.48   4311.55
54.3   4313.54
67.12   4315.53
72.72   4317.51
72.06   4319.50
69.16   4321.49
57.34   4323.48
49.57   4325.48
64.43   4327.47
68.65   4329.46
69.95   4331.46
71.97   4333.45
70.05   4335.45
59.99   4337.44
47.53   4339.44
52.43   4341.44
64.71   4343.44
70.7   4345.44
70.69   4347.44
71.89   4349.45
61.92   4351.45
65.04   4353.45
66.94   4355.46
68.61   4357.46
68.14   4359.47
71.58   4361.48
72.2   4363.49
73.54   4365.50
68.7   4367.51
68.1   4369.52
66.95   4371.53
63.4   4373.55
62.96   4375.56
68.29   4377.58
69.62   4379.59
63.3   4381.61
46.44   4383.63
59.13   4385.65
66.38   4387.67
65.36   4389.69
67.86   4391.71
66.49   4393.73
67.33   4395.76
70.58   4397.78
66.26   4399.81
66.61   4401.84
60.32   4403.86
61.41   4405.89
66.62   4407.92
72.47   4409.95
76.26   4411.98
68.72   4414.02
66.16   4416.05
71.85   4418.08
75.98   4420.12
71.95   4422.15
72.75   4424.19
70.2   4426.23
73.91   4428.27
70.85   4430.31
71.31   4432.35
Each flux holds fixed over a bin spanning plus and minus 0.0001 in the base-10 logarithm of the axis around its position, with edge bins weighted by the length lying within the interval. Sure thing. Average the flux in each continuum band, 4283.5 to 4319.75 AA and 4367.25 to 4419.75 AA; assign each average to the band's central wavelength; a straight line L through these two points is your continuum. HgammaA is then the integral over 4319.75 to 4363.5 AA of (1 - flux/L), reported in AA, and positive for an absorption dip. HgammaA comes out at -4.3 AA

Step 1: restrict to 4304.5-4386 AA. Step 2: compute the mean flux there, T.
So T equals 63.1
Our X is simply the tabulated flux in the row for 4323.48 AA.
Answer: 57.34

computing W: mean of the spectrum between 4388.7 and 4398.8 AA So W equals 67.5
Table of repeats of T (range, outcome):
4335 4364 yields 65.3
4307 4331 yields 59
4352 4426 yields 67.3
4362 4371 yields 70.5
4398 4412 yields 66.7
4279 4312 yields 52.3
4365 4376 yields 67.2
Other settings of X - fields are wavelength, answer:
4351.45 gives 61.92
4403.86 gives 60.32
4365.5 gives 73.54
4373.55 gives 63.4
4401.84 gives 66.61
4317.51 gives 72.72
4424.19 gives 72.75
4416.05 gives 66.16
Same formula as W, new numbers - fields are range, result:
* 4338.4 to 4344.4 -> 54.8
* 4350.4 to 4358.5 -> 65.7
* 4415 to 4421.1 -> 71.3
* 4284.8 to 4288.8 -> 57.7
